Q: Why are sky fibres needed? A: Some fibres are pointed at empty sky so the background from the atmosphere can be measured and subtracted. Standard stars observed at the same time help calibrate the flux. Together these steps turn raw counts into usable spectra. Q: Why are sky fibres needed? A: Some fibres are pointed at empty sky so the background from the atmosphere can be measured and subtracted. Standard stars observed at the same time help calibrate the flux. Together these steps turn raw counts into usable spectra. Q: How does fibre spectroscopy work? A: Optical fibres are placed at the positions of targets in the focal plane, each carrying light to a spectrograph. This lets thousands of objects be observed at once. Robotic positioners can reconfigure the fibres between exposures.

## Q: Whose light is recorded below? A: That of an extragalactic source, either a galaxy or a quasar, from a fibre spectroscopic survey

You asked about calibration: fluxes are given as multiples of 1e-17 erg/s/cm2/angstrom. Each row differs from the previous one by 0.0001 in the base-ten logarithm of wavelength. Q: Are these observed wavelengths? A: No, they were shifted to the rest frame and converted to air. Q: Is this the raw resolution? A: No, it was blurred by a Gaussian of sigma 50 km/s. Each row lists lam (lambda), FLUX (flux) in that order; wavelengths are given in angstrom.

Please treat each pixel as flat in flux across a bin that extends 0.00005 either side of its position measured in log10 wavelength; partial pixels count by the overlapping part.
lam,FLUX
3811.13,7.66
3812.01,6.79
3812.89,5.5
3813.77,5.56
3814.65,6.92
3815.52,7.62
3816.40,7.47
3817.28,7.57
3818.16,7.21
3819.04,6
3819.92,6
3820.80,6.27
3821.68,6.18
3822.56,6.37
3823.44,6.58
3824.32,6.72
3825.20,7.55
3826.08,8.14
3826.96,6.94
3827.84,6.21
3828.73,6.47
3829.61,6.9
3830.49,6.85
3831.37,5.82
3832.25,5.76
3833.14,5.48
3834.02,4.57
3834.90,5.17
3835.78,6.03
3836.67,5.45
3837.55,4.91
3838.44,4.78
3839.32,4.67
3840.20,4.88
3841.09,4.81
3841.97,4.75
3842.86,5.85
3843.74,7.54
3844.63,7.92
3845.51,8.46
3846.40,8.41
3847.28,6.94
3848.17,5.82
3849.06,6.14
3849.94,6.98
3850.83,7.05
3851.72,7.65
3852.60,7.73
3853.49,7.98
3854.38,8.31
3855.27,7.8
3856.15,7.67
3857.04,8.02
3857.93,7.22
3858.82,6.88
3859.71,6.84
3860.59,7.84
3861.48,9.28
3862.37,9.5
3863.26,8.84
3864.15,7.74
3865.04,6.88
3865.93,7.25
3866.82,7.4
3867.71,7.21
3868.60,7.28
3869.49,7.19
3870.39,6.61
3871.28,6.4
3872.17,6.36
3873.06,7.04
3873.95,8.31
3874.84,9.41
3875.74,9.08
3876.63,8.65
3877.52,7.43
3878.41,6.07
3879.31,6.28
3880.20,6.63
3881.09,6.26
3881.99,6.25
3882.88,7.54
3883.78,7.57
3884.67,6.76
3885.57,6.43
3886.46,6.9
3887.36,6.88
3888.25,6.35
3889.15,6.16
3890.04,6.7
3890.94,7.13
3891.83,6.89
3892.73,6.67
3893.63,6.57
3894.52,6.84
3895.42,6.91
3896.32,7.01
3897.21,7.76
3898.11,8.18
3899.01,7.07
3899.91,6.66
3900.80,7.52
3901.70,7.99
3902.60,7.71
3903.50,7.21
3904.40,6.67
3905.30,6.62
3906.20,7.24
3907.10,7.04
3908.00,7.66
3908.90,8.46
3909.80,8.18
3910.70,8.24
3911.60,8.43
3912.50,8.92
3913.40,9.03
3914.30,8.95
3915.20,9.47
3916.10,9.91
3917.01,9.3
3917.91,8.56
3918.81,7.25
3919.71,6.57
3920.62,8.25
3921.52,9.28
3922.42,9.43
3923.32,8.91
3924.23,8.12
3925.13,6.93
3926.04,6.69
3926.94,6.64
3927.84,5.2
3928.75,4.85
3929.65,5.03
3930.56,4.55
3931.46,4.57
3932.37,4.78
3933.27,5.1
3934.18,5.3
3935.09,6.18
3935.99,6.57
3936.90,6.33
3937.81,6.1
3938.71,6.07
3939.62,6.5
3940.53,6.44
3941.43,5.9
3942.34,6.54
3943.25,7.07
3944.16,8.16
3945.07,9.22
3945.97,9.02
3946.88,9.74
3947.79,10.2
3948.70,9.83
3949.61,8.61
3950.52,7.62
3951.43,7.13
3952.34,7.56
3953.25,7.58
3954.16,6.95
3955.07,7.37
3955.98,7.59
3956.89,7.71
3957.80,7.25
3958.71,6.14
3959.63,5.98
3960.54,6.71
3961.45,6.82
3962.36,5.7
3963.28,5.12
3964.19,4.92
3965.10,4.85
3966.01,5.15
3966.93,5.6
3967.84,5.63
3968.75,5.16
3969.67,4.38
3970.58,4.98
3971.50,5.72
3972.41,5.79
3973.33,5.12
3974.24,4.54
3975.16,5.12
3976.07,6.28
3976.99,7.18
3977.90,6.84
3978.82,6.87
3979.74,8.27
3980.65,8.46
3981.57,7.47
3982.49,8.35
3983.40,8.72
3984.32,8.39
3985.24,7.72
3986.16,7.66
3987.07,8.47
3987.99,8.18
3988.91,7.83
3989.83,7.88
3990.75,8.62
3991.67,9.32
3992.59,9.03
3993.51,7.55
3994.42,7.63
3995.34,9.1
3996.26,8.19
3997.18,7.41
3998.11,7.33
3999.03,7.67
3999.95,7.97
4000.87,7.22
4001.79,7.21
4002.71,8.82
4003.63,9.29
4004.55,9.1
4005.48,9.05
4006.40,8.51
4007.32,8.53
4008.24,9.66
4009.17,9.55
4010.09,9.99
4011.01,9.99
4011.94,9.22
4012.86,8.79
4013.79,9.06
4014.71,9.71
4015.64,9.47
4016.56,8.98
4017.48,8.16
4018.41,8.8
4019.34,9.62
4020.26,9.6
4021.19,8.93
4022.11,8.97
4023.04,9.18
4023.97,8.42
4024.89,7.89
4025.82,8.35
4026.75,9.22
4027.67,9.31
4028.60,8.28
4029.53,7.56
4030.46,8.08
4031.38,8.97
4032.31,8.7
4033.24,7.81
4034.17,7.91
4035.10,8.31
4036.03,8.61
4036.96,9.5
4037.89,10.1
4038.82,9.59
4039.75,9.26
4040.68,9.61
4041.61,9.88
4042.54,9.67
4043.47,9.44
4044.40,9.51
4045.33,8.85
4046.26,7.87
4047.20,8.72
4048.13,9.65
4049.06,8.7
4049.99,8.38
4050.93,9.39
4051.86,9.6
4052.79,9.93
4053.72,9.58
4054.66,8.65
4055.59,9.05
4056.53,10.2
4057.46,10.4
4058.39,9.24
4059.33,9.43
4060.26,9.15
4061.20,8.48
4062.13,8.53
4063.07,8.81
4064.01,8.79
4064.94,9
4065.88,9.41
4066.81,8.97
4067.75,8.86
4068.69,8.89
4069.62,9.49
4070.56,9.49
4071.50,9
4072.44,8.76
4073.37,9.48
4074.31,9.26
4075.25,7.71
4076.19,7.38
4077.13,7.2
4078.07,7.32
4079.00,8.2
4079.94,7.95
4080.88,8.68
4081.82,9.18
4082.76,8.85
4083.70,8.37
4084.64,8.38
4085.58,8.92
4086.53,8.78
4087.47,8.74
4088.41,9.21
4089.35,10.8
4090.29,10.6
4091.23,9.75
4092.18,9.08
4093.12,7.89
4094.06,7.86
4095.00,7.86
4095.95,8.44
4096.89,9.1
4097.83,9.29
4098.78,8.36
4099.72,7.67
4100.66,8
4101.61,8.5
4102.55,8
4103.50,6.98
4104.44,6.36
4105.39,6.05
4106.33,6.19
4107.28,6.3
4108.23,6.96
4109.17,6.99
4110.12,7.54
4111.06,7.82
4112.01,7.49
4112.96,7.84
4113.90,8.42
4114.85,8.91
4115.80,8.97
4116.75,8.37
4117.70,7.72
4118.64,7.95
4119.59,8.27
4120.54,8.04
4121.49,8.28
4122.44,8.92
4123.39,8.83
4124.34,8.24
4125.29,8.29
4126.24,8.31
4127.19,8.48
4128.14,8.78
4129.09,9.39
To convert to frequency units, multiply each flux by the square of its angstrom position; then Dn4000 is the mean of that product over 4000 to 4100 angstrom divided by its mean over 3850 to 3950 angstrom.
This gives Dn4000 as 1.30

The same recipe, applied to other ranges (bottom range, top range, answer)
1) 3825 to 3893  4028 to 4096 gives 1.43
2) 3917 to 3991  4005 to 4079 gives 1.36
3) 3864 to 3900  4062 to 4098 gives 1.37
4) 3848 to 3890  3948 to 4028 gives 1.12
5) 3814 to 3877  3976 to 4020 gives 1.31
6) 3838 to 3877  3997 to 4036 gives 1.30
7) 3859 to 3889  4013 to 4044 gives 1.32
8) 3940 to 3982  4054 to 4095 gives 1.39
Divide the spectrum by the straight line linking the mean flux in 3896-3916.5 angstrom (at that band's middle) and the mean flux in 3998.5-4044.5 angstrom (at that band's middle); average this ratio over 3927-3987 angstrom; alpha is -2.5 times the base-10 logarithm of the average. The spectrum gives 0.25 mag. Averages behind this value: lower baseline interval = 7.91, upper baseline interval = 8.9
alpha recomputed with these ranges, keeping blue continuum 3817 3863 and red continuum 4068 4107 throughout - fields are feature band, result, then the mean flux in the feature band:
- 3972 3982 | 0.173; 6.54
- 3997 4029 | -0.114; 8.79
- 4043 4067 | -0.118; 9.15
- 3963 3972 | 0.421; 5.16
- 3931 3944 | 0.225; 6.01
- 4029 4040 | -0.080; 8.68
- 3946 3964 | 0.008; 7.45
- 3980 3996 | -0.071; 8.26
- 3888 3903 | 0.004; 7.07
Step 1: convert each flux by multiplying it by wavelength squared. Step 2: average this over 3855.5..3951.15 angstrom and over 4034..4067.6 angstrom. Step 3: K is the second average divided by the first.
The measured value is 1.34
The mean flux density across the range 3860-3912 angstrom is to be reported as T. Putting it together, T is 7.33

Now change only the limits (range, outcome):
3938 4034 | 7.75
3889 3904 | 7.14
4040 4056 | 9.21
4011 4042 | 8.92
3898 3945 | 7.21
